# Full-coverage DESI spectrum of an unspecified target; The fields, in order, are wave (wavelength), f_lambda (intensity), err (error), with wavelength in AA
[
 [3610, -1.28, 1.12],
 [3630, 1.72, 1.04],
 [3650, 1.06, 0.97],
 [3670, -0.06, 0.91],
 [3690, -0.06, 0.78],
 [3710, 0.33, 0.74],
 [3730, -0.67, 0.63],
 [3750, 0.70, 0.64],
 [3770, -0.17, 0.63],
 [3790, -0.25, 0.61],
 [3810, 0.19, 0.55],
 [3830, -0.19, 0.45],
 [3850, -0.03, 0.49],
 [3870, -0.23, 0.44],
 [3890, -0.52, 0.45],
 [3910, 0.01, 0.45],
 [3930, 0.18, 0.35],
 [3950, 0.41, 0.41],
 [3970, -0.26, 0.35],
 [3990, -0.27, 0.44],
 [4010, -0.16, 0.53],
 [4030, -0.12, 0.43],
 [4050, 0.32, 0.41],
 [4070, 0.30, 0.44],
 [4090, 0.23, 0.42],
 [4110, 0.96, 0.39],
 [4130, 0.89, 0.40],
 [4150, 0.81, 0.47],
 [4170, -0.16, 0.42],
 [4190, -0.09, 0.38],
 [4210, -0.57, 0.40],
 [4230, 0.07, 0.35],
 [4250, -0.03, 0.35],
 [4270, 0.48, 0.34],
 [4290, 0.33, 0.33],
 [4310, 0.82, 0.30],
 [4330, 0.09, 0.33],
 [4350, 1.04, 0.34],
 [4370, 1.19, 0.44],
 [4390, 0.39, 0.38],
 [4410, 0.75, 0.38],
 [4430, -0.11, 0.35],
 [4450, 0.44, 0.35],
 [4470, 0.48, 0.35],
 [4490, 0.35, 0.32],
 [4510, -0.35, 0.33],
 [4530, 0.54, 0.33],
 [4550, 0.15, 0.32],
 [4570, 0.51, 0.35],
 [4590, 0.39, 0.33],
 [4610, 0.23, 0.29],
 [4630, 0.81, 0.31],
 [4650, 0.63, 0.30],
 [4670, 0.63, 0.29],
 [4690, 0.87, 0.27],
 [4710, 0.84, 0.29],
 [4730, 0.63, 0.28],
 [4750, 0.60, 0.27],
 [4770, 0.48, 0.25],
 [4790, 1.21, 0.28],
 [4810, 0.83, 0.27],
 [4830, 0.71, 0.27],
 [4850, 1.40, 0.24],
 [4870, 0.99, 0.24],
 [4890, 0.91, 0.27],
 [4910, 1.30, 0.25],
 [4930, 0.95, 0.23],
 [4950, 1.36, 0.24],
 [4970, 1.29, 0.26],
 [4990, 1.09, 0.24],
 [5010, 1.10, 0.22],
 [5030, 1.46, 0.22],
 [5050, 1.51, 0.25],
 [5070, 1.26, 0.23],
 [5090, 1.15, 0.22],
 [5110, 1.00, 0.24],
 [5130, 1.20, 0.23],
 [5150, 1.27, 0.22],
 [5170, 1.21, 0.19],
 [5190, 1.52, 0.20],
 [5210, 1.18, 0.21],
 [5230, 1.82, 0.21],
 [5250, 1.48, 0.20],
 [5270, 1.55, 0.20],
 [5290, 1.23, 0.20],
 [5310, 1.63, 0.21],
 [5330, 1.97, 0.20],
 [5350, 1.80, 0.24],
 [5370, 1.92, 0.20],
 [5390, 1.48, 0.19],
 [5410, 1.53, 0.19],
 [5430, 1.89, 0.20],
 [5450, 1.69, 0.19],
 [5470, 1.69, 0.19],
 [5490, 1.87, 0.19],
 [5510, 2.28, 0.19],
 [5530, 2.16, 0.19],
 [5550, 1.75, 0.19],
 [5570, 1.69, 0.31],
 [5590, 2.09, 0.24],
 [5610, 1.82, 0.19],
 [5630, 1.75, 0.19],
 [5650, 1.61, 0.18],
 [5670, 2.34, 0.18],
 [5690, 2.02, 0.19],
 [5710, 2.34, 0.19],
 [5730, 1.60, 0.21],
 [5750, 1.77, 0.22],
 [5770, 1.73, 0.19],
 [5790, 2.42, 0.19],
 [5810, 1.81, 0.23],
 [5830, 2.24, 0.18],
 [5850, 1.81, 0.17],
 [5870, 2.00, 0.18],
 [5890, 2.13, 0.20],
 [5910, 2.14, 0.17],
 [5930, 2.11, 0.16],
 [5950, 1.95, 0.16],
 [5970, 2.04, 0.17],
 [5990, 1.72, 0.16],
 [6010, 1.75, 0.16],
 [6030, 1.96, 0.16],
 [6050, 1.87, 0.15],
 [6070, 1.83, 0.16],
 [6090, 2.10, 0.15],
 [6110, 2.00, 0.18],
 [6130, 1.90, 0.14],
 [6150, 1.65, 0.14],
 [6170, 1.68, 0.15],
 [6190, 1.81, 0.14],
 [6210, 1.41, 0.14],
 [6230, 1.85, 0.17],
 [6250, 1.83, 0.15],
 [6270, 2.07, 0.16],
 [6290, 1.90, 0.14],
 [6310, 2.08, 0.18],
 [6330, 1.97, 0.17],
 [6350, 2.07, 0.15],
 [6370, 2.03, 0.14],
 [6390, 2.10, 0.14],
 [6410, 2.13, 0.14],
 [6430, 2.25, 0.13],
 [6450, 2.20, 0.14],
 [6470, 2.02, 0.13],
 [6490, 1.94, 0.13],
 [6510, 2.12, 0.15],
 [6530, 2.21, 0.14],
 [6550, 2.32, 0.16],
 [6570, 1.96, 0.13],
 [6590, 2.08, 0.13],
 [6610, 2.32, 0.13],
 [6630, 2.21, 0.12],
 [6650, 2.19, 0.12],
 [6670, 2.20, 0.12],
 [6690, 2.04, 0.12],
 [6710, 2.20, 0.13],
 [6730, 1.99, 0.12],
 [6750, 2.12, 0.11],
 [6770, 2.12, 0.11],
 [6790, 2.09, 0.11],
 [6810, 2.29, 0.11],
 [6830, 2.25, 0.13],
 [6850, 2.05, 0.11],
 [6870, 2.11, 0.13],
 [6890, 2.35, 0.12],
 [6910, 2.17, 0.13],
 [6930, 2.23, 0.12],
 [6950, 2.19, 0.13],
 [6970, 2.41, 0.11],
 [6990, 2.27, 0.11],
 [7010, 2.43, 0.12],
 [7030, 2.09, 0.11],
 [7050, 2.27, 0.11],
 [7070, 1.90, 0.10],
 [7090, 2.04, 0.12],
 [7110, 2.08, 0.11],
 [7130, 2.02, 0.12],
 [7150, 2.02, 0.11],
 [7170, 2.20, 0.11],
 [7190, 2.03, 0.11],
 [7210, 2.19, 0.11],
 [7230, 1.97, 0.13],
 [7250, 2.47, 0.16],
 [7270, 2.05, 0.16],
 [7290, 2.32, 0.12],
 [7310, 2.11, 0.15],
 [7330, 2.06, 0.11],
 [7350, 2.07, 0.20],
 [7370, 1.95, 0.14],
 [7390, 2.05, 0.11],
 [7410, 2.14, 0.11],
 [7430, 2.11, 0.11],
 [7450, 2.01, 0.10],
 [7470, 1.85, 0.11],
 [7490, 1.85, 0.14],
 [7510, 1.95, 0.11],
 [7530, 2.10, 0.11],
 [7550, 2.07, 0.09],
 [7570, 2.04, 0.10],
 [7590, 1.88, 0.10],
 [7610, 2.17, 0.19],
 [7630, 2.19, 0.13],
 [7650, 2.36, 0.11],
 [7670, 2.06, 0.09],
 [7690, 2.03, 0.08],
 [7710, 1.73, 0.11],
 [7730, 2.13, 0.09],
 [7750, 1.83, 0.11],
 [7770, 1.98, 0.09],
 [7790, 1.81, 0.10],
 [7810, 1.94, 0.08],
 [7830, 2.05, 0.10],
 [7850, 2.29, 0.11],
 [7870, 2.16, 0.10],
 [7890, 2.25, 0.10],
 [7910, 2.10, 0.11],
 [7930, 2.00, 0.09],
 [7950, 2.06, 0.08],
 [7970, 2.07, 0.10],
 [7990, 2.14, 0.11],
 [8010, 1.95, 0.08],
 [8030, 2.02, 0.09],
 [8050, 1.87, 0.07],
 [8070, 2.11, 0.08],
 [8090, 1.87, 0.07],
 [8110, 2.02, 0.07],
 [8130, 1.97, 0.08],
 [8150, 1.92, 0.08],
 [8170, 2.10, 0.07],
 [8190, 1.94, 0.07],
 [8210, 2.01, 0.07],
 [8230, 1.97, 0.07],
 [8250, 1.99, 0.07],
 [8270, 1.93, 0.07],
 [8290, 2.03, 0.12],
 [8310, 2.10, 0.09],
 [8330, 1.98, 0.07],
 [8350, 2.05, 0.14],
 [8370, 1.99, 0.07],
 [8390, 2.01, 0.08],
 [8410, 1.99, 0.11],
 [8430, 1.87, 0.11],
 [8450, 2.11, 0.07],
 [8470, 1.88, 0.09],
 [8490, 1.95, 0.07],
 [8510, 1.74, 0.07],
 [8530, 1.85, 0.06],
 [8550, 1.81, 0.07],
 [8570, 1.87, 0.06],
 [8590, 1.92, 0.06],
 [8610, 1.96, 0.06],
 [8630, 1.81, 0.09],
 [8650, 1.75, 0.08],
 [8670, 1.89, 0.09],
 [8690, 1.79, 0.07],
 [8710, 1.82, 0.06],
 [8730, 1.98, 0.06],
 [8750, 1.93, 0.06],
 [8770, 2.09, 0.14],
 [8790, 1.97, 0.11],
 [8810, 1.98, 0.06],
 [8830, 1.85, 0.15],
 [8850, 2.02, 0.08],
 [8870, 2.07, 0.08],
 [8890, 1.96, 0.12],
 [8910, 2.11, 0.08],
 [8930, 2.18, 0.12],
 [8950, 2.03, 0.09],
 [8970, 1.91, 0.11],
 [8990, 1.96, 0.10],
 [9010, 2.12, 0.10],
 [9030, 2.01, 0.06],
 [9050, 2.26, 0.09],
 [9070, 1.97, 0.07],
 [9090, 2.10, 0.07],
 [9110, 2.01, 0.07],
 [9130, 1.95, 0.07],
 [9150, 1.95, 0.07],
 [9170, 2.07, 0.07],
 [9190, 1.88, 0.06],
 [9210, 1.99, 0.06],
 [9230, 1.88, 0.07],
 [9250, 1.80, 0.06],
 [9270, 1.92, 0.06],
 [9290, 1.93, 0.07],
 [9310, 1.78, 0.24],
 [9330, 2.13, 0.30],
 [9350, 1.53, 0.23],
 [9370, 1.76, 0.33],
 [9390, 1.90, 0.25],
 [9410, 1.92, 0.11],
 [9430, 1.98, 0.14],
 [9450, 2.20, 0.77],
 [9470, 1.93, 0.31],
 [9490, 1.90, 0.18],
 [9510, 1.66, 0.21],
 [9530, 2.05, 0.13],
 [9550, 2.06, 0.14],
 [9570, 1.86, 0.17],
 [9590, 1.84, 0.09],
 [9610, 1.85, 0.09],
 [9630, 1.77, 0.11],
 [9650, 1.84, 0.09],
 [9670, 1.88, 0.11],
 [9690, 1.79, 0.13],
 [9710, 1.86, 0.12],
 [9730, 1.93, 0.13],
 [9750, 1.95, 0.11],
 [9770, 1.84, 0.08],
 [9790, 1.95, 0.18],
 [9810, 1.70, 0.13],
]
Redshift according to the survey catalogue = 0.199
